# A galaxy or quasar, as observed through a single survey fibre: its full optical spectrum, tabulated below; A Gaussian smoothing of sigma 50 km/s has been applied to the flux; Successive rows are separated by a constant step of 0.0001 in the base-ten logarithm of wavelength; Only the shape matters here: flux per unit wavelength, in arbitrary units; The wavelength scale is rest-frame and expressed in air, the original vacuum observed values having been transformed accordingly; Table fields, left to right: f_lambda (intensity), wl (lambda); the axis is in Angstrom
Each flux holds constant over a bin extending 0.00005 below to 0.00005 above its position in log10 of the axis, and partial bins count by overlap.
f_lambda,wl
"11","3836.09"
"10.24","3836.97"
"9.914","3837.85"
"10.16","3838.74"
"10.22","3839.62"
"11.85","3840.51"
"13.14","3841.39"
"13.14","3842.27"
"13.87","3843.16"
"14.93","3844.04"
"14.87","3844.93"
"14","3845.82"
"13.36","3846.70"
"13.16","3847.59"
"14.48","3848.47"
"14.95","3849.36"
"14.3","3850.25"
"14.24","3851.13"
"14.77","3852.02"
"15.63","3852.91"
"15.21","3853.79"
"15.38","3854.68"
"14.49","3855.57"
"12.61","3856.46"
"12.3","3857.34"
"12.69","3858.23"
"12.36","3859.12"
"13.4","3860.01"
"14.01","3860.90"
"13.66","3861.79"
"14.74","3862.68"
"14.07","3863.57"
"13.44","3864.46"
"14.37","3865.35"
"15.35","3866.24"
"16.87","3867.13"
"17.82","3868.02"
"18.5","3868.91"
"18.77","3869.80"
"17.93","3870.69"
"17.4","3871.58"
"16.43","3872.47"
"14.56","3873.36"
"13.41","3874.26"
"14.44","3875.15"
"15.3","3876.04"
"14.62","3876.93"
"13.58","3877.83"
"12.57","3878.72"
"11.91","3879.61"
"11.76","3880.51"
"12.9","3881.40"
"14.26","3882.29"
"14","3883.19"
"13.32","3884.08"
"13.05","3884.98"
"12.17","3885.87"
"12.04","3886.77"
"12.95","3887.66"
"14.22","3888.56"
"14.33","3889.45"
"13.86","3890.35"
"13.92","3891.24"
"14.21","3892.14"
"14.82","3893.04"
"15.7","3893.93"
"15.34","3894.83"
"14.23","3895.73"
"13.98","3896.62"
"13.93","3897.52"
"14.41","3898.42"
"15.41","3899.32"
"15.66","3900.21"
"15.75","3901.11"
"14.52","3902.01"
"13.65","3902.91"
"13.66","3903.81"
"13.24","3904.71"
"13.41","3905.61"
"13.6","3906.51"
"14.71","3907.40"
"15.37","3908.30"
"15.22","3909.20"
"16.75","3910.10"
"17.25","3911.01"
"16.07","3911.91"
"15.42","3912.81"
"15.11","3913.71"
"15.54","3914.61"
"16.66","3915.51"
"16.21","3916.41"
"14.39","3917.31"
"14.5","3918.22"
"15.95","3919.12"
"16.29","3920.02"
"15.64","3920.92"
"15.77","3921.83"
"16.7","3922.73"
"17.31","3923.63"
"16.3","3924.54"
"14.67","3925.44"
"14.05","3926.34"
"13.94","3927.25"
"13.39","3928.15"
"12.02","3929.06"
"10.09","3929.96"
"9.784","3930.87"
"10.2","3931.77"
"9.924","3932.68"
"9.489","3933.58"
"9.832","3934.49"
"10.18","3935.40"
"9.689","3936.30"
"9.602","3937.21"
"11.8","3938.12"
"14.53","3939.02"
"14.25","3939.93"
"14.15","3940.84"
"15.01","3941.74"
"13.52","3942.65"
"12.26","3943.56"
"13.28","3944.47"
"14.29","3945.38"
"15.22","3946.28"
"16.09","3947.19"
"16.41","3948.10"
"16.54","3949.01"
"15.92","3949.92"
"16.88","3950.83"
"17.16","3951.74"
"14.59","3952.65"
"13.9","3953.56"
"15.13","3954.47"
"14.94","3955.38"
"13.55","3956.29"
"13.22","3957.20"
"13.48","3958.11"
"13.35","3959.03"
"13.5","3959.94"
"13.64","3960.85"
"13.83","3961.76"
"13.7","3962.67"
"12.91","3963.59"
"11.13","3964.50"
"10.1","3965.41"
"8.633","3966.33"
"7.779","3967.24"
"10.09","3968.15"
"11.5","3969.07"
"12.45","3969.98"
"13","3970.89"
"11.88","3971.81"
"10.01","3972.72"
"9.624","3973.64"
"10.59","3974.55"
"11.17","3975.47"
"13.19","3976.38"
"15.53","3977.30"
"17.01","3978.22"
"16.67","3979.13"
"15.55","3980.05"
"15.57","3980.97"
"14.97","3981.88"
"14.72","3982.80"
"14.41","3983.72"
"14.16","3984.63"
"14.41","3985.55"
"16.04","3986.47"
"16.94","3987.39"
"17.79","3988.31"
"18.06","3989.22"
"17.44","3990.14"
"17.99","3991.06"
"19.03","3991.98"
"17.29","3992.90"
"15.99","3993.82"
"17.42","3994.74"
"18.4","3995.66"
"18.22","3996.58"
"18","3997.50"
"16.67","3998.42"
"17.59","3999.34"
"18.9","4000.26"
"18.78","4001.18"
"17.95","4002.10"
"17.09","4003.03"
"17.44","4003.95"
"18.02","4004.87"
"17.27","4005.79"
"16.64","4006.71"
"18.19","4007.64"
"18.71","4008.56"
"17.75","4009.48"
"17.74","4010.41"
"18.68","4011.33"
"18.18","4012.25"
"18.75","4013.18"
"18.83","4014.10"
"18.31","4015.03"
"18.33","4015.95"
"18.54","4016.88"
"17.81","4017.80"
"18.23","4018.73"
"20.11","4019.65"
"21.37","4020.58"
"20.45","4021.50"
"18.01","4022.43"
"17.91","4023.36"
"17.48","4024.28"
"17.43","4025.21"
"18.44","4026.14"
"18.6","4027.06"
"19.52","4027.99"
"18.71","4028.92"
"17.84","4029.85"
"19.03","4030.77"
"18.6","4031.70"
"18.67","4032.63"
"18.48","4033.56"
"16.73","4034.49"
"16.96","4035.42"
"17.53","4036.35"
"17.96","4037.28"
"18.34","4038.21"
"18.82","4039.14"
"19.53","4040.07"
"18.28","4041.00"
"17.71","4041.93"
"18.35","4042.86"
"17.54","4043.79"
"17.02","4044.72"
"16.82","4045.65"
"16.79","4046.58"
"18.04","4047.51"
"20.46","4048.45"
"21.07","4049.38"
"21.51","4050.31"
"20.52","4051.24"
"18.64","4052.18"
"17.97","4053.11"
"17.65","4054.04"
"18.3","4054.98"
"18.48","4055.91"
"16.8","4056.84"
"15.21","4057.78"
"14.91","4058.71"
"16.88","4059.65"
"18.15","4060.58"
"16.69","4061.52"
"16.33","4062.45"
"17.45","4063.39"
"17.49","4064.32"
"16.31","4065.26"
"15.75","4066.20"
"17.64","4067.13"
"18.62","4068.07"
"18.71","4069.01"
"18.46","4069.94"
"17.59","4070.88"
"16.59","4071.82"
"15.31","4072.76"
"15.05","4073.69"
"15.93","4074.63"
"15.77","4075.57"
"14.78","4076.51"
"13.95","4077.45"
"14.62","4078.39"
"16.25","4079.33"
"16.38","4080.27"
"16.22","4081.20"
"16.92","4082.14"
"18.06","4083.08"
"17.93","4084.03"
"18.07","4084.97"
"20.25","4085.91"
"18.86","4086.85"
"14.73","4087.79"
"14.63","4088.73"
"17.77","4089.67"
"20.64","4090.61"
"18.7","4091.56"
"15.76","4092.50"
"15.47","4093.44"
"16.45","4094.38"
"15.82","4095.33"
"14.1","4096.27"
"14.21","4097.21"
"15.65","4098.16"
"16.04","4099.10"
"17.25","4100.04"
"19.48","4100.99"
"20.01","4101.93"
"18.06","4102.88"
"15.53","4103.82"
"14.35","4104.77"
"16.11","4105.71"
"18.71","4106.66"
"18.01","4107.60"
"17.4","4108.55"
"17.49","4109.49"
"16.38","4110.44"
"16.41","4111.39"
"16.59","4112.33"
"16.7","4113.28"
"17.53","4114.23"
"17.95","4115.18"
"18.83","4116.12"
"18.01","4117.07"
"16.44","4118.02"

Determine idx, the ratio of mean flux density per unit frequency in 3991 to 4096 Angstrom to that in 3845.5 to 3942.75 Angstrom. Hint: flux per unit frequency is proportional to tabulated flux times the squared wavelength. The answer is 1.3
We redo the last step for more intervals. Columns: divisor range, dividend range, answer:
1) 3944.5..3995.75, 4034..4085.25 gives 1.27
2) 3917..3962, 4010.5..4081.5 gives 1.36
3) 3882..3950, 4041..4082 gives 1.32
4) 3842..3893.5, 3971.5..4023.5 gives 1.26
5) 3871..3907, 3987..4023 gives 1.37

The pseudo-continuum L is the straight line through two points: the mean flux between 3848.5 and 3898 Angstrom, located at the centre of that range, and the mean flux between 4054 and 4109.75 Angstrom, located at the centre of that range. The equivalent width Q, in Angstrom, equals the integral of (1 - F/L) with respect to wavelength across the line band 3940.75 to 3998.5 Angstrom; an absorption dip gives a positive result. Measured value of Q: 4.0 Angstrom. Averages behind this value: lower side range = 14.4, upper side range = 16.8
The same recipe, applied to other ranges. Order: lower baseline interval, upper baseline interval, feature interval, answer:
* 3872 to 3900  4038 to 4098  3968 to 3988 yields 2.5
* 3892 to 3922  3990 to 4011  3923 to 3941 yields 4.0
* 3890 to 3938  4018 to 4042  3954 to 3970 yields 3.5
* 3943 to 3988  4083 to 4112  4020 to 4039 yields -3.9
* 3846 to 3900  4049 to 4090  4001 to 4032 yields -3.7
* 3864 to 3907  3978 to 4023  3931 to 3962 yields 5.1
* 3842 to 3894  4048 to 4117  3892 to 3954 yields 3.1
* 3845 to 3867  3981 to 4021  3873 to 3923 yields 2.0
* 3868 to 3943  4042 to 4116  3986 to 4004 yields -2.2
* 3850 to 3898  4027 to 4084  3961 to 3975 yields 4.2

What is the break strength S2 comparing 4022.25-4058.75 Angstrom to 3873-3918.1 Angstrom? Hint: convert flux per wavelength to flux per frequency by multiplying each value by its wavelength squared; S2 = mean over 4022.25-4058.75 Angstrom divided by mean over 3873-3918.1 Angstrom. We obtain 1.36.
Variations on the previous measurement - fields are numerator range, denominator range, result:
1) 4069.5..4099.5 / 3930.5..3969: 1.36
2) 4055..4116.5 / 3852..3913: 1.29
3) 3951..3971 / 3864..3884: 0.90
